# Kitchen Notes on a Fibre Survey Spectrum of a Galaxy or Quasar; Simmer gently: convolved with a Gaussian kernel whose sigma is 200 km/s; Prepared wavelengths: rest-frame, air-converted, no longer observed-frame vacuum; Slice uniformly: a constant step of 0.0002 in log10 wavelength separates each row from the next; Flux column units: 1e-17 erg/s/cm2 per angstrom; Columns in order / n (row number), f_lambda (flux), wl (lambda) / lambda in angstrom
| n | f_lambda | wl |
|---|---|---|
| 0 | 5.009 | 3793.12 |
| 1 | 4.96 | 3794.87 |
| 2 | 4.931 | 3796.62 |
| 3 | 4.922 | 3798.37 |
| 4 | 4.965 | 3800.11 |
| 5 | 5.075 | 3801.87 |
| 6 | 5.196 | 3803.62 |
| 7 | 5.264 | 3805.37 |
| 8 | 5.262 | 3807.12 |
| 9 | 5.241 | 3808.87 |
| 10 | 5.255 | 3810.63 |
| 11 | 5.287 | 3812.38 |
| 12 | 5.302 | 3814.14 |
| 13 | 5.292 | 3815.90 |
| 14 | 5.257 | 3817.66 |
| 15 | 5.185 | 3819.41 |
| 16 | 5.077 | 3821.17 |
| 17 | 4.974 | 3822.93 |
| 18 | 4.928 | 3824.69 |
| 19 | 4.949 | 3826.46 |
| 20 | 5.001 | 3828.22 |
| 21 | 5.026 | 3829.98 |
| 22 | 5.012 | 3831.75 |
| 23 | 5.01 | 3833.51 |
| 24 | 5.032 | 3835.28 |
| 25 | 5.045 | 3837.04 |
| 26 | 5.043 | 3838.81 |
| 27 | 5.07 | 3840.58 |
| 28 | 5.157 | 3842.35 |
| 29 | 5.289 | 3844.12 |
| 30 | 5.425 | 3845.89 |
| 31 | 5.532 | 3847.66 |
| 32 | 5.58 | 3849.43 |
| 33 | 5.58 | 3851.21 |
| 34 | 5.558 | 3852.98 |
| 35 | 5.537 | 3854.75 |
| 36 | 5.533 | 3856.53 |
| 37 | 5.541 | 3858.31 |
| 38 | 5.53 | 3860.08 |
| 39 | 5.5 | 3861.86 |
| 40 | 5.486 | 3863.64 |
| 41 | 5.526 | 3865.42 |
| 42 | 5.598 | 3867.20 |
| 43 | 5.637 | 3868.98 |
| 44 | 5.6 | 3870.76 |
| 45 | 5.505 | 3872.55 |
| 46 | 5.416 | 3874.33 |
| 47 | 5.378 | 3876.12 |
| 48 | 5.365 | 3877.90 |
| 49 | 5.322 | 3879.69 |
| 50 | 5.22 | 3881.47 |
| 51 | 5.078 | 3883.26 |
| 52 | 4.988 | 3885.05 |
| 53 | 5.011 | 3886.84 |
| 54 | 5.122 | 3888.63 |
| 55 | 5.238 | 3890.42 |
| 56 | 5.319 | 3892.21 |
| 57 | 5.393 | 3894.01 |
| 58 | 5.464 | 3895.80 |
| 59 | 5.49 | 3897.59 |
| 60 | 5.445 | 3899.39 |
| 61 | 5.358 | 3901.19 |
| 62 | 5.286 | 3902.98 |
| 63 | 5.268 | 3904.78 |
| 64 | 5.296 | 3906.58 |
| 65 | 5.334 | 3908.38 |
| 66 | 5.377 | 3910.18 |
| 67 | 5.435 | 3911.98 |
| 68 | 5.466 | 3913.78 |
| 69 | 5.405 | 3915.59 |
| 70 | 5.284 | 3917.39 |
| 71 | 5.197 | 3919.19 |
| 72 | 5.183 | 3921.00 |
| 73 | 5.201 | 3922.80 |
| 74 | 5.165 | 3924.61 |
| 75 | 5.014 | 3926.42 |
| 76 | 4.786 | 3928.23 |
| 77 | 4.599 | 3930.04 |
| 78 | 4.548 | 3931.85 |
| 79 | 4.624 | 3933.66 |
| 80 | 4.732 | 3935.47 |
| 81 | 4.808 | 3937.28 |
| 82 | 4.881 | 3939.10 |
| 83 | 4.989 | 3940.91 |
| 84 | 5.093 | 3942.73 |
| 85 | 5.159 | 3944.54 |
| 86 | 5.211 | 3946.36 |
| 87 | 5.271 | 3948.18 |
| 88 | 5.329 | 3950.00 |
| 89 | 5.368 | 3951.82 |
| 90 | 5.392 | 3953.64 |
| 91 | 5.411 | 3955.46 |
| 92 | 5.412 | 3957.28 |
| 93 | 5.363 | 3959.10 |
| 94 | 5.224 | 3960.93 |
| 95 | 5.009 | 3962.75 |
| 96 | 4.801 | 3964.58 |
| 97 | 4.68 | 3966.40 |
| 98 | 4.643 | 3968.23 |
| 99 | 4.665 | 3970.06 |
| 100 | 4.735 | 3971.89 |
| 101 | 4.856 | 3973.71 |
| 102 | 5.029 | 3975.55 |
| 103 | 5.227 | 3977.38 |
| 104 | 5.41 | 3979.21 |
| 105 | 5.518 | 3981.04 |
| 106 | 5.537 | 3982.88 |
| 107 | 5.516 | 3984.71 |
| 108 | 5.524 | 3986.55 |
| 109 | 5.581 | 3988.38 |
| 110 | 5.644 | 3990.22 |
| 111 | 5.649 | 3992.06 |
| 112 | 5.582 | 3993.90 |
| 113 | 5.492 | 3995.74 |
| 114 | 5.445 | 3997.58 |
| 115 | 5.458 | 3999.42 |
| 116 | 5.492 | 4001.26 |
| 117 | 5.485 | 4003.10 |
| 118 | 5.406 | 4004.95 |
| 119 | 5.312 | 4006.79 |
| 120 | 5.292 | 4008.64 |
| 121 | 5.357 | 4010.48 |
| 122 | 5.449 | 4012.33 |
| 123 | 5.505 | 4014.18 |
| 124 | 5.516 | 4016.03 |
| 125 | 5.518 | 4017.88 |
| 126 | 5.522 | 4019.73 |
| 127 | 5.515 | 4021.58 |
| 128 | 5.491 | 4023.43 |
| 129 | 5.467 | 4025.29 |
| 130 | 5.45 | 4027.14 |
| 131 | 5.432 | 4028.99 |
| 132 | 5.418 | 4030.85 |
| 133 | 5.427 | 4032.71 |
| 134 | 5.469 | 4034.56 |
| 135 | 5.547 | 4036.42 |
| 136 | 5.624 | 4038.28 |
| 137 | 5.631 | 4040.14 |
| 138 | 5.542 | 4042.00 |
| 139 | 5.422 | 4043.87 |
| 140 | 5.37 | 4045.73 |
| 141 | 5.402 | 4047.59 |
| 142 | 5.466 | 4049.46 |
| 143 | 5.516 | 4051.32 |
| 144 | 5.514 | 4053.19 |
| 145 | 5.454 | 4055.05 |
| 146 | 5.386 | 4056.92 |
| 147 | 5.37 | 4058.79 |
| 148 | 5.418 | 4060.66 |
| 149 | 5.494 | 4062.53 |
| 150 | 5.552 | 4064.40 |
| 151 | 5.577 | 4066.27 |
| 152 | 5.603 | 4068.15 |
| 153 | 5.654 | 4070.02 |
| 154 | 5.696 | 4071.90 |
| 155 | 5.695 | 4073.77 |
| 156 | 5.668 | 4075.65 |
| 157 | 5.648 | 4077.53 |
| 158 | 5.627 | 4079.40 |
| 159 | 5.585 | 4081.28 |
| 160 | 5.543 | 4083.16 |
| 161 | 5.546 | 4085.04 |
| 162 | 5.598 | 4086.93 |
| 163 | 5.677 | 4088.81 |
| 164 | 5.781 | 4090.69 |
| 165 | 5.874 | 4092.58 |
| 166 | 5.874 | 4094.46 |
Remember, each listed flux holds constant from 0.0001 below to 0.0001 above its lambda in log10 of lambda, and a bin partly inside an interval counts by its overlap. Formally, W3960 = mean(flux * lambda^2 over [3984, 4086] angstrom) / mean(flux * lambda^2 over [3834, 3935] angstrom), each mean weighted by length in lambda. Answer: 1.12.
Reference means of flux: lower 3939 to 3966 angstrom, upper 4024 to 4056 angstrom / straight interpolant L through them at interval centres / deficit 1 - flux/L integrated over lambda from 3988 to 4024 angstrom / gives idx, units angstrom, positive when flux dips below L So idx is -0.8 angstrom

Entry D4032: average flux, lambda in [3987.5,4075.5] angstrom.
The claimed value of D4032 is 5.5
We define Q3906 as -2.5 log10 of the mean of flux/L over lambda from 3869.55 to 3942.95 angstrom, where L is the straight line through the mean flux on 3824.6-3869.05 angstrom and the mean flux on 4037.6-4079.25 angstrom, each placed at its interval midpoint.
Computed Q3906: 0.04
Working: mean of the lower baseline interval 5.31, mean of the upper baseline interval 5.53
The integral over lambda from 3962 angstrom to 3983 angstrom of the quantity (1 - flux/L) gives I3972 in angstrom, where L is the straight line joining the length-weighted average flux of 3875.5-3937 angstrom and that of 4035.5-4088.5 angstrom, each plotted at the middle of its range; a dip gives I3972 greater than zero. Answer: 1.37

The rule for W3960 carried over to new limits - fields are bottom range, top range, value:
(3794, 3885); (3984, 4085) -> 1.16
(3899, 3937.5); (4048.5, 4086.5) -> 1.17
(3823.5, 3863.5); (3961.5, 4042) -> 1.10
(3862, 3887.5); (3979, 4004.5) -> 1.09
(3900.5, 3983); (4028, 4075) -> 1.14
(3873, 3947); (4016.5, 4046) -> 1.13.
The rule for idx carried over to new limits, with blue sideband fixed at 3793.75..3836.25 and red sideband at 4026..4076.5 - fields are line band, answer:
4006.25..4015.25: 0.1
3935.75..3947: 0.7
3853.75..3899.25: -1.6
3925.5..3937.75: 1.3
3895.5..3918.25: -0.5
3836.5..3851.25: -0.4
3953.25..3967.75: 0.6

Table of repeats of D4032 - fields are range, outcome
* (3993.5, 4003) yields 5.49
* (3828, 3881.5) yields 5.36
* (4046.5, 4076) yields 5.53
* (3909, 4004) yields 5.19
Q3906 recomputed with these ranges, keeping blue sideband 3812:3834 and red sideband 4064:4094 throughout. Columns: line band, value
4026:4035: 0.02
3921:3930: 0.06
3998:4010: 0.02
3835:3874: -0.05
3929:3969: 0.07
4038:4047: 0.01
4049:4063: 0.03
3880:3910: 0.00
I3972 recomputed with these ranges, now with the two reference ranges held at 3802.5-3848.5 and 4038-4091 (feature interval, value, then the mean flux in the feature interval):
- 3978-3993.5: -0.3 angstrom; 5.54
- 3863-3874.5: -0.7 angstrom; 5.55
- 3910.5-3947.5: 2.0 angstrom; 5.05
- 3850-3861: -0.7 angstrom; 5.55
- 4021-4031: 0.0 angstrom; 5.46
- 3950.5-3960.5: 0.0 angstrom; 5.38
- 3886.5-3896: 0.0 angstrom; 5.26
